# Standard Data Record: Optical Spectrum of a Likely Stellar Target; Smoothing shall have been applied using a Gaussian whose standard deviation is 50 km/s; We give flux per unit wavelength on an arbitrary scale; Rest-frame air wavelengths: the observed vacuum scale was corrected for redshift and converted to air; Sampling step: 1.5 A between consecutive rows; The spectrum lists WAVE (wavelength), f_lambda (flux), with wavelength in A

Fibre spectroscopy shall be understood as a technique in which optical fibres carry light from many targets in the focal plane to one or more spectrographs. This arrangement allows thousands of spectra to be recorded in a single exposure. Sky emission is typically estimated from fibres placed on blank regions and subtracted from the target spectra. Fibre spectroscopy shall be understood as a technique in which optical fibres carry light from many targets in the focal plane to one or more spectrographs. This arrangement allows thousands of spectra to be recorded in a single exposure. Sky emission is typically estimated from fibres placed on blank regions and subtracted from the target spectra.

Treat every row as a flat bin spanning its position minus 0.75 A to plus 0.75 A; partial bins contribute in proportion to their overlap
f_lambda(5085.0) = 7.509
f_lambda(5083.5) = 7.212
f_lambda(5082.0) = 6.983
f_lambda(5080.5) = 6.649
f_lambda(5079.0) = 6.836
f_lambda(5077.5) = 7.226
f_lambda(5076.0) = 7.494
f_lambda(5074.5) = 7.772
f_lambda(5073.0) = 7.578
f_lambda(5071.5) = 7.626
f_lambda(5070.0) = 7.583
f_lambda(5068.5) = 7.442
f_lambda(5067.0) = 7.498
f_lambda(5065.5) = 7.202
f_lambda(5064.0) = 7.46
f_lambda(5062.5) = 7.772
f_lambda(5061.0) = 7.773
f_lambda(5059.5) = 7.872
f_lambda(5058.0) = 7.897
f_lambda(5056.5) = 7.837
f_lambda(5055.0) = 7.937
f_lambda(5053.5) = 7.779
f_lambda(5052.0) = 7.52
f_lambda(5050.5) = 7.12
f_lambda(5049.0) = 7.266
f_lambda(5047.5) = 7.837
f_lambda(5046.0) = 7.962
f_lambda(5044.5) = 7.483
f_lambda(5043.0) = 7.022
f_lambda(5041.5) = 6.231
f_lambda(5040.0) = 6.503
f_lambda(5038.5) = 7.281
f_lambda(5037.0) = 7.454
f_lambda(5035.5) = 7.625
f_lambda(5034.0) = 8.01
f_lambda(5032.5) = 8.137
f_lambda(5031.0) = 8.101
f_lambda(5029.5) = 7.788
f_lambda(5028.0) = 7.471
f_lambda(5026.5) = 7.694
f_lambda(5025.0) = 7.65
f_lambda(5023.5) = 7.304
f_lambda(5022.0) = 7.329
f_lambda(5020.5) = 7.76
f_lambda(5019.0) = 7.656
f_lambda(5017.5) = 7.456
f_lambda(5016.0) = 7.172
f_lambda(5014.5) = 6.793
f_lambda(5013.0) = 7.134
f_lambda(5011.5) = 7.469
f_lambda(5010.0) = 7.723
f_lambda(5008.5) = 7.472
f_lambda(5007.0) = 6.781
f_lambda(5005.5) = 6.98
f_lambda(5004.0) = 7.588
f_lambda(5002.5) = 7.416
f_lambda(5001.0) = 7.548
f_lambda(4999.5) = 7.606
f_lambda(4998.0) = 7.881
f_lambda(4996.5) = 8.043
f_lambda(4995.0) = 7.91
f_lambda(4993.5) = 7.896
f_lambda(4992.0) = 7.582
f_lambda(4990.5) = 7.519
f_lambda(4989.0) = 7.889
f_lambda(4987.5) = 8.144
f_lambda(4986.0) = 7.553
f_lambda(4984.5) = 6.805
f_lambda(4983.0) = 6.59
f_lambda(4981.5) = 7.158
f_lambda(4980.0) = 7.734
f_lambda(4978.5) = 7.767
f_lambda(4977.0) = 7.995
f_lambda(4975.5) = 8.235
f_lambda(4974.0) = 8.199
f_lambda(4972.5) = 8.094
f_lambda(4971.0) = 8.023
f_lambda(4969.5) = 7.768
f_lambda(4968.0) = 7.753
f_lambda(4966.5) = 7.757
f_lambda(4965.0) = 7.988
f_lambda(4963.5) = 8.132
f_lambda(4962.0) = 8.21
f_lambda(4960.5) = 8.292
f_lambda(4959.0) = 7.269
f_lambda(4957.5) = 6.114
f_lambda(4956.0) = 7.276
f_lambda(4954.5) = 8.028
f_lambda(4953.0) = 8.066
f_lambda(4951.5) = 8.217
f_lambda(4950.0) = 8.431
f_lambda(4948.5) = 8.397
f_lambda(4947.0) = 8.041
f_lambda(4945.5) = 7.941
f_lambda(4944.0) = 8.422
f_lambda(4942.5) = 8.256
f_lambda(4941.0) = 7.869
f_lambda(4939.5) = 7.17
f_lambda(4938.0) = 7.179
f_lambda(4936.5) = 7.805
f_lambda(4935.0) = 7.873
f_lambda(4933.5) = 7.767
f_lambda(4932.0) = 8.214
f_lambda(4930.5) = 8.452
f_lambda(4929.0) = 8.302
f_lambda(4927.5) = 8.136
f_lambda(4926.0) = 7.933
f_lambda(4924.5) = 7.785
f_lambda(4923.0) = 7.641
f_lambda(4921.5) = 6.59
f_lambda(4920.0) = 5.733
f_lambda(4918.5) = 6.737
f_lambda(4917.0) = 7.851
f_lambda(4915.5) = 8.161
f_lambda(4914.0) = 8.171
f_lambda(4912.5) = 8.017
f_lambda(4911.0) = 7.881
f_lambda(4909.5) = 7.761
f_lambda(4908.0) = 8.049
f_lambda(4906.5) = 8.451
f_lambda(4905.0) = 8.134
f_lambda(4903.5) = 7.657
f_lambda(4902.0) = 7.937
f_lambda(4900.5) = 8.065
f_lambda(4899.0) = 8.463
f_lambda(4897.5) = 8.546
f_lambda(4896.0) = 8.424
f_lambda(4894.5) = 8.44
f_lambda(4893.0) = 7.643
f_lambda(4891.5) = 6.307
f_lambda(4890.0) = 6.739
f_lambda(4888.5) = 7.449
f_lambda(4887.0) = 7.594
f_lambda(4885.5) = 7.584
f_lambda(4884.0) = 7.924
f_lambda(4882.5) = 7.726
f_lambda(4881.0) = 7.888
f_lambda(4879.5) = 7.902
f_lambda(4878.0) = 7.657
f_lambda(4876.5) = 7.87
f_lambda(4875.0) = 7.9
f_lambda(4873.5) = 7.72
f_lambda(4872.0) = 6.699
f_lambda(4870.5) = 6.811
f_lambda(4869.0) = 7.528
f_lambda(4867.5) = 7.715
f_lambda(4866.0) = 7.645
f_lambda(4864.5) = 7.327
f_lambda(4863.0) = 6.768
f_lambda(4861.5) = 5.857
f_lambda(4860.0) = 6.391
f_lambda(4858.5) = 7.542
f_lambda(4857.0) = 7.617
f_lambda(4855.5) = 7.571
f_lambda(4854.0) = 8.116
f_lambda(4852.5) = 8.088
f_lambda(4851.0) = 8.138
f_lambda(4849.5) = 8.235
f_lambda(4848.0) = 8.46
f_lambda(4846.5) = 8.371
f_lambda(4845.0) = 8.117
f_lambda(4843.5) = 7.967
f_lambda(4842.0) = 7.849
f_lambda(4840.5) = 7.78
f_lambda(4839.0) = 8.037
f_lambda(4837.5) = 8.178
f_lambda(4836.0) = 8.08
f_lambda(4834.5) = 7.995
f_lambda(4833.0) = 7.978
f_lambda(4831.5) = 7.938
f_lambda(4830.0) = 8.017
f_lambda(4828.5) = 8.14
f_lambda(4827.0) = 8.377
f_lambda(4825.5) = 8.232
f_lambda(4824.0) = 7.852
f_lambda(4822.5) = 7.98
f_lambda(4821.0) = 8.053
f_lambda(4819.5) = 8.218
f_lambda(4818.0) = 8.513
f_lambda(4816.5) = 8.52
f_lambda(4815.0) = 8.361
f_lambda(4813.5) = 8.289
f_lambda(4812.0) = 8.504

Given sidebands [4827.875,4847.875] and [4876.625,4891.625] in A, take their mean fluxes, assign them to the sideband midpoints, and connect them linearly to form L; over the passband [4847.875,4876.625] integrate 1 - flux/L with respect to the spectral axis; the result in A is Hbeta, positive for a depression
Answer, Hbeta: 1.15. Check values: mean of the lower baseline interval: 8.05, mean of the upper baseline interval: 7.54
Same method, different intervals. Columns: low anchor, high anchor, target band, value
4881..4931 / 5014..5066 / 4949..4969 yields -0.4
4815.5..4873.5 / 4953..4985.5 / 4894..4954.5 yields -1.5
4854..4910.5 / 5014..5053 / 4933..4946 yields -0.4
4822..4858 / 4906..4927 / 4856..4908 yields 1.4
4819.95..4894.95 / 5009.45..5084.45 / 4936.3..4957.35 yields -0.8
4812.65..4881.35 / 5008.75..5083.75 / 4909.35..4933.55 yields 0.0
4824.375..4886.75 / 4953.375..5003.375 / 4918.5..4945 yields 0.1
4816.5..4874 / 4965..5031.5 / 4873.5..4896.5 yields 0.2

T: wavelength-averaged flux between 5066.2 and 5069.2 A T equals 7.47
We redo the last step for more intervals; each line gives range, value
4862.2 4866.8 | 7.24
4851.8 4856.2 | 7.93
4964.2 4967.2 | 7.88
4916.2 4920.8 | 6.79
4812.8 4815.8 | 8.33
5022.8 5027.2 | 7.55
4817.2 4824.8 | 8.13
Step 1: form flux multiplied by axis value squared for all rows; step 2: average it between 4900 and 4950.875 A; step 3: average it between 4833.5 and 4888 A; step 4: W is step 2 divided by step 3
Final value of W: 1.0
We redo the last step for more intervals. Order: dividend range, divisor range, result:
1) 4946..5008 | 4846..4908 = 1.05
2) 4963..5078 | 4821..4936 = 1.03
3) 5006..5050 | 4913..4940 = 1.01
